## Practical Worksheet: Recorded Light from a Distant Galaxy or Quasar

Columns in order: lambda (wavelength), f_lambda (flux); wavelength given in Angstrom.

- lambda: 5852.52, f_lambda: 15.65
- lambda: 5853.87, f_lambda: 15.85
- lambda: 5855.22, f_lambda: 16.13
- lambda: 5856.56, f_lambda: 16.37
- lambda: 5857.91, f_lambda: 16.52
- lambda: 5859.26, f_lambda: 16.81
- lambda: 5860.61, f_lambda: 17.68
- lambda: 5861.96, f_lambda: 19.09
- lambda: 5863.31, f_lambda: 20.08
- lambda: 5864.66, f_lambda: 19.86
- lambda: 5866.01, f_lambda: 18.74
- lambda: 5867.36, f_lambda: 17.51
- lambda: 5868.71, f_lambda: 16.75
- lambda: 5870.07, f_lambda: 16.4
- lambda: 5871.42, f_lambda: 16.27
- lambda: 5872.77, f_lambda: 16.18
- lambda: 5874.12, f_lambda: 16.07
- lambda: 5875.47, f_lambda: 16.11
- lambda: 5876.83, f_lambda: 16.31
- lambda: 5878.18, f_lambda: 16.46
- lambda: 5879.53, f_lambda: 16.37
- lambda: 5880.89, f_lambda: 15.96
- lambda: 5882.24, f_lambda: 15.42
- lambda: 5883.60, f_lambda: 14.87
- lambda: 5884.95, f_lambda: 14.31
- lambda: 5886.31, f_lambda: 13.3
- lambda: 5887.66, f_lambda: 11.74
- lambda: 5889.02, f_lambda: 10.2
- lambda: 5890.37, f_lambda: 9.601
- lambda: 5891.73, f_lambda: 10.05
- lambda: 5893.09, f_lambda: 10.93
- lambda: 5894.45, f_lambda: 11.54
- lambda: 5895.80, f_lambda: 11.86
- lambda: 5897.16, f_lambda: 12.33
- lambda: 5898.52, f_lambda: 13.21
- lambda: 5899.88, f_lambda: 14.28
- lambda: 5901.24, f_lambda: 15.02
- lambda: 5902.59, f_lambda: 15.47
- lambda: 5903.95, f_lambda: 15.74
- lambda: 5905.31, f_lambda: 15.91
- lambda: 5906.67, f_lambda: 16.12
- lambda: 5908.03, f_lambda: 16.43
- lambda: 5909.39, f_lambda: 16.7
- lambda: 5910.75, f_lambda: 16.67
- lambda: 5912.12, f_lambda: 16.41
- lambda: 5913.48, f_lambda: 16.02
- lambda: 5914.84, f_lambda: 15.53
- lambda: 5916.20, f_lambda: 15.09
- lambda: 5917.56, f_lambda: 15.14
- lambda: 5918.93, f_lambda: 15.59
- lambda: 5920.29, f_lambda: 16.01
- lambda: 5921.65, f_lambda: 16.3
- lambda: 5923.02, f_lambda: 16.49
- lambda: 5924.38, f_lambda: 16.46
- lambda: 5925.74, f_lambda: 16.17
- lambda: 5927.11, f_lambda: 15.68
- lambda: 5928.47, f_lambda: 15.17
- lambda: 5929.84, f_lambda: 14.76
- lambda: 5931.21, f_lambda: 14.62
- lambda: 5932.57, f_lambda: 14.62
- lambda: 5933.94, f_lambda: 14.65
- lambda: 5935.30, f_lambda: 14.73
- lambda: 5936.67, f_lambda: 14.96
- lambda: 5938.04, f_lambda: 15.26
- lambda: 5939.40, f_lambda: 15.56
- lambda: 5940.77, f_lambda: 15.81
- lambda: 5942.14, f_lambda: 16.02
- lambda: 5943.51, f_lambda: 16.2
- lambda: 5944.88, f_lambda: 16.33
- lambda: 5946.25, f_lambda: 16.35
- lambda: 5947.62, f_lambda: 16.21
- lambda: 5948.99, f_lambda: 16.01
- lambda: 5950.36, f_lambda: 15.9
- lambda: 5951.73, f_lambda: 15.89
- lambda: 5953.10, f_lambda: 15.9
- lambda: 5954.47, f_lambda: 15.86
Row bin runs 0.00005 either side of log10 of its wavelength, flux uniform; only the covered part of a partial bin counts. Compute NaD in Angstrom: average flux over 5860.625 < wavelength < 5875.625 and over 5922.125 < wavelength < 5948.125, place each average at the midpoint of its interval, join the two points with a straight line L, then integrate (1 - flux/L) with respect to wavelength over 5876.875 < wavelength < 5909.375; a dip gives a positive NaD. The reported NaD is 5.7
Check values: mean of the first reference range 17.6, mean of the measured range 13.9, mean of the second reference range 15.6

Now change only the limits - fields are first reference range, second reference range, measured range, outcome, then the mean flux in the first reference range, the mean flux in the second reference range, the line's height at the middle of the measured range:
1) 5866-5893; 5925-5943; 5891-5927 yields 0.27 Angstrom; 14.7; 15.2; 15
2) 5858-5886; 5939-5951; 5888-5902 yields 3.92 Angstrom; 16.8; 16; 16.6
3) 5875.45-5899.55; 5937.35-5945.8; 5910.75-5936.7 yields -0.93 Angstrom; 13.3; 15.9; 15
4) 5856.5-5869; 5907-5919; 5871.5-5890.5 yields 2.89 Angstrom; 18.1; 16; 17.3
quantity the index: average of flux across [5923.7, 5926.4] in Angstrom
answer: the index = 16.4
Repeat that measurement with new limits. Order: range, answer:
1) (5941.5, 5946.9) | 16.2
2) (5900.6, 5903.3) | 15.3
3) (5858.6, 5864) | 18.4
